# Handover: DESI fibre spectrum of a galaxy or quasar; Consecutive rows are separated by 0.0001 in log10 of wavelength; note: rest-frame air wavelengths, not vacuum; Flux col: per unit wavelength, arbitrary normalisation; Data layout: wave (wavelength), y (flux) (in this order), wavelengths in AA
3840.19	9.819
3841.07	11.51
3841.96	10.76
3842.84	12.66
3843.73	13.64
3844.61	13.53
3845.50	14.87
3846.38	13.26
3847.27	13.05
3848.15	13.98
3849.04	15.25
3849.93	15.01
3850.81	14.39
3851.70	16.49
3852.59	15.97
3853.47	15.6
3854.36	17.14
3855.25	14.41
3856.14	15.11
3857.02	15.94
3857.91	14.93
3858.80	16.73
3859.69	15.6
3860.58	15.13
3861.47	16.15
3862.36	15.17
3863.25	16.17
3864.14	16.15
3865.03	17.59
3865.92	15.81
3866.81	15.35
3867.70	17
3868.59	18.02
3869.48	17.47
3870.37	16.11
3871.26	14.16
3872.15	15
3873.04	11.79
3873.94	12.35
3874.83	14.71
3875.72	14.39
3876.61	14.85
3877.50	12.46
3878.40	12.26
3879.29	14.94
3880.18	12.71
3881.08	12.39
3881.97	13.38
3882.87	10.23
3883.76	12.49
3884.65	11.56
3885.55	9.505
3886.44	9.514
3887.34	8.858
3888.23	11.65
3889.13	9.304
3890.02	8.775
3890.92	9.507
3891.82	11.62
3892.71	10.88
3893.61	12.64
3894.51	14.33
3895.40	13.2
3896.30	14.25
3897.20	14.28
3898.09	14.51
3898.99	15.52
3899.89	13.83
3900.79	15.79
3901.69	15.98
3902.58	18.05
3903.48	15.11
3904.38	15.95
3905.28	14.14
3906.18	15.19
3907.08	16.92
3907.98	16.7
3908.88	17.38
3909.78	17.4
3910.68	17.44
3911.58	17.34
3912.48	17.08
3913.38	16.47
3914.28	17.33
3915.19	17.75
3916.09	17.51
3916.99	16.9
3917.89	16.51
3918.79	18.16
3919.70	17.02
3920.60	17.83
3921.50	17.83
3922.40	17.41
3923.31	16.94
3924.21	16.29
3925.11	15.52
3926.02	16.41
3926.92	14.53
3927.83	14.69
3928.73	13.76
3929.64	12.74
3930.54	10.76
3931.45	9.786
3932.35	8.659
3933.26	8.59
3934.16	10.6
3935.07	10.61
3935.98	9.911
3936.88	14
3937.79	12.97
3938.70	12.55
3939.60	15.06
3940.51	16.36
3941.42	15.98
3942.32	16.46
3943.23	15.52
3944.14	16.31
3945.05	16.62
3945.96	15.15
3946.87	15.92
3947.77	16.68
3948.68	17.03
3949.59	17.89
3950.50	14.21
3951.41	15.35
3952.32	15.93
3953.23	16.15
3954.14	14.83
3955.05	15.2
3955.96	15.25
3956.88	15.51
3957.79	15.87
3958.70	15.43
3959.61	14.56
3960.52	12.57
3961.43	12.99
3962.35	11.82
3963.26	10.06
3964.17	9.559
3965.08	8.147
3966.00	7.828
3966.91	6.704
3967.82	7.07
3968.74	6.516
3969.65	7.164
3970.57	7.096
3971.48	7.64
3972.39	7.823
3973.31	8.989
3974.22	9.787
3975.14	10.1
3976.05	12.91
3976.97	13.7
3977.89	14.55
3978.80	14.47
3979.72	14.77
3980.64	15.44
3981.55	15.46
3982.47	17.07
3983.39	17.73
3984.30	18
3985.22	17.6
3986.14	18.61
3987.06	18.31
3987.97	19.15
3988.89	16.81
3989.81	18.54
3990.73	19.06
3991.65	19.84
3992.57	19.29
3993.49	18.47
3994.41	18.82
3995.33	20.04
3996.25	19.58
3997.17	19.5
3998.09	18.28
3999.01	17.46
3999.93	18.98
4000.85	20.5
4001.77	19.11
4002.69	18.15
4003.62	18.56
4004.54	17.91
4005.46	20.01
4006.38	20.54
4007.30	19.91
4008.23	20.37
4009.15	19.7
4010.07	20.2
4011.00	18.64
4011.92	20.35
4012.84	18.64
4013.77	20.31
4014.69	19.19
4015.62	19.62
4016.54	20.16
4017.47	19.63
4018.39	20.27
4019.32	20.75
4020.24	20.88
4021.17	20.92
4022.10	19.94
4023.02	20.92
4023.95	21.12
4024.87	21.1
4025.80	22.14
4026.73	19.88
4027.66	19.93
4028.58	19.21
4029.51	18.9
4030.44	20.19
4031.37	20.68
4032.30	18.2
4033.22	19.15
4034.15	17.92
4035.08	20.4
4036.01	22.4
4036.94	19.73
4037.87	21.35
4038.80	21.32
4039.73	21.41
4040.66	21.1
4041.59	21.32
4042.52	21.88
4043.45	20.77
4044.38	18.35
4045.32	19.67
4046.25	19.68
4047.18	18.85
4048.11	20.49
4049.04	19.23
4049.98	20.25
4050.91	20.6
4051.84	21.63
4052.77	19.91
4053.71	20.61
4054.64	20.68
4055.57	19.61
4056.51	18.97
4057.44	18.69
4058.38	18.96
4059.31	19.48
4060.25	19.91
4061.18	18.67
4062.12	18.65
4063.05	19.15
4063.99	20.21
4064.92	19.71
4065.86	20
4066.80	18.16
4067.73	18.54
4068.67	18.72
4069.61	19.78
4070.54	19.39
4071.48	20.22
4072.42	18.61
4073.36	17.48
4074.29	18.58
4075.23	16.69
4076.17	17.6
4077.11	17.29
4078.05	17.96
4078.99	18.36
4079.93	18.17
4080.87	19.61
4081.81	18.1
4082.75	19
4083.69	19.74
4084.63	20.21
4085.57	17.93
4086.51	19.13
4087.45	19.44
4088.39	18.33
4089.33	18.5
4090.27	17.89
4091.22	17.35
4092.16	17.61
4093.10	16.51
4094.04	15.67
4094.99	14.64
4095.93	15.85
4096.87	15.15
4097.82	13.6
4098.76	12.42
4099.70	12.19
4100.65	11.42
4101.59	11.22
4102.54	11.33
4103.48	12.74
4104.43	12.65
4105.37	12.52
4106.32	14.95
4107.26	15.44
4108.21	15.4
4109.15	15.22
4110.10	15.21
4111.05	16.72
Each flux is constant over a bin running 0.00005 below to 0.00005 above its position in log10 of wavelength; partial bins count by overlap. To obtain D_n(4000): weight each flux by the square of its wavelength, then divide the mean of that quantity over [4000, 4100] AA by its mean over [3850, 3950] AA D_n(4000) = 1.41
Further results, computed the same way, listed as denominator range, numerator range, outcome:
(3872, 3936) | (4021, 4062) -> 1.54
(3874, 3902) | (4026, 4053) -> 1.73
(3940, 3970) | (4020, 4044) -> 1.57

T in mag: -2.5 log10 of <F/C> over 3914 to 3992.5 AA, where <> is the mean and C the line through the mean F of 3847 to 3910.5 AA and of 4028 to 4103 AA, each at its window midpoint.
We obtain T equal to 0.13 mag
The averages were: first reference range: 14.3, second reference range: 18.6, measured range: 14.2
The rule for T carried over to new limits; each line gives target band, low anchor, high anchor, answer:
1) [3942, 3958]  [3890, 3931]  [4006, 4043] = 0.08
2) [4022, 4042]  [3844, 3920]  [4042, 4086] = -0.11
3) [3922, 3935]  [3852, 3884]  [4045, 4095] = 0.21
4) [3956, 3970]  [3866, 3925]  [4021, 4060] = 0.49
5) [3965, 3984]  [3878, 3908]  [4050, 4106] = 0.34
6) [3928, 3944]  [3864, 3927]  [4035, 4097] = 0.23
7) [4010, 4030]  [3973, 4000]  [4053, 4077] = -0.14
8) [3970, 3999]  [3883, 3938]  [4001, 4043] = 0.16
